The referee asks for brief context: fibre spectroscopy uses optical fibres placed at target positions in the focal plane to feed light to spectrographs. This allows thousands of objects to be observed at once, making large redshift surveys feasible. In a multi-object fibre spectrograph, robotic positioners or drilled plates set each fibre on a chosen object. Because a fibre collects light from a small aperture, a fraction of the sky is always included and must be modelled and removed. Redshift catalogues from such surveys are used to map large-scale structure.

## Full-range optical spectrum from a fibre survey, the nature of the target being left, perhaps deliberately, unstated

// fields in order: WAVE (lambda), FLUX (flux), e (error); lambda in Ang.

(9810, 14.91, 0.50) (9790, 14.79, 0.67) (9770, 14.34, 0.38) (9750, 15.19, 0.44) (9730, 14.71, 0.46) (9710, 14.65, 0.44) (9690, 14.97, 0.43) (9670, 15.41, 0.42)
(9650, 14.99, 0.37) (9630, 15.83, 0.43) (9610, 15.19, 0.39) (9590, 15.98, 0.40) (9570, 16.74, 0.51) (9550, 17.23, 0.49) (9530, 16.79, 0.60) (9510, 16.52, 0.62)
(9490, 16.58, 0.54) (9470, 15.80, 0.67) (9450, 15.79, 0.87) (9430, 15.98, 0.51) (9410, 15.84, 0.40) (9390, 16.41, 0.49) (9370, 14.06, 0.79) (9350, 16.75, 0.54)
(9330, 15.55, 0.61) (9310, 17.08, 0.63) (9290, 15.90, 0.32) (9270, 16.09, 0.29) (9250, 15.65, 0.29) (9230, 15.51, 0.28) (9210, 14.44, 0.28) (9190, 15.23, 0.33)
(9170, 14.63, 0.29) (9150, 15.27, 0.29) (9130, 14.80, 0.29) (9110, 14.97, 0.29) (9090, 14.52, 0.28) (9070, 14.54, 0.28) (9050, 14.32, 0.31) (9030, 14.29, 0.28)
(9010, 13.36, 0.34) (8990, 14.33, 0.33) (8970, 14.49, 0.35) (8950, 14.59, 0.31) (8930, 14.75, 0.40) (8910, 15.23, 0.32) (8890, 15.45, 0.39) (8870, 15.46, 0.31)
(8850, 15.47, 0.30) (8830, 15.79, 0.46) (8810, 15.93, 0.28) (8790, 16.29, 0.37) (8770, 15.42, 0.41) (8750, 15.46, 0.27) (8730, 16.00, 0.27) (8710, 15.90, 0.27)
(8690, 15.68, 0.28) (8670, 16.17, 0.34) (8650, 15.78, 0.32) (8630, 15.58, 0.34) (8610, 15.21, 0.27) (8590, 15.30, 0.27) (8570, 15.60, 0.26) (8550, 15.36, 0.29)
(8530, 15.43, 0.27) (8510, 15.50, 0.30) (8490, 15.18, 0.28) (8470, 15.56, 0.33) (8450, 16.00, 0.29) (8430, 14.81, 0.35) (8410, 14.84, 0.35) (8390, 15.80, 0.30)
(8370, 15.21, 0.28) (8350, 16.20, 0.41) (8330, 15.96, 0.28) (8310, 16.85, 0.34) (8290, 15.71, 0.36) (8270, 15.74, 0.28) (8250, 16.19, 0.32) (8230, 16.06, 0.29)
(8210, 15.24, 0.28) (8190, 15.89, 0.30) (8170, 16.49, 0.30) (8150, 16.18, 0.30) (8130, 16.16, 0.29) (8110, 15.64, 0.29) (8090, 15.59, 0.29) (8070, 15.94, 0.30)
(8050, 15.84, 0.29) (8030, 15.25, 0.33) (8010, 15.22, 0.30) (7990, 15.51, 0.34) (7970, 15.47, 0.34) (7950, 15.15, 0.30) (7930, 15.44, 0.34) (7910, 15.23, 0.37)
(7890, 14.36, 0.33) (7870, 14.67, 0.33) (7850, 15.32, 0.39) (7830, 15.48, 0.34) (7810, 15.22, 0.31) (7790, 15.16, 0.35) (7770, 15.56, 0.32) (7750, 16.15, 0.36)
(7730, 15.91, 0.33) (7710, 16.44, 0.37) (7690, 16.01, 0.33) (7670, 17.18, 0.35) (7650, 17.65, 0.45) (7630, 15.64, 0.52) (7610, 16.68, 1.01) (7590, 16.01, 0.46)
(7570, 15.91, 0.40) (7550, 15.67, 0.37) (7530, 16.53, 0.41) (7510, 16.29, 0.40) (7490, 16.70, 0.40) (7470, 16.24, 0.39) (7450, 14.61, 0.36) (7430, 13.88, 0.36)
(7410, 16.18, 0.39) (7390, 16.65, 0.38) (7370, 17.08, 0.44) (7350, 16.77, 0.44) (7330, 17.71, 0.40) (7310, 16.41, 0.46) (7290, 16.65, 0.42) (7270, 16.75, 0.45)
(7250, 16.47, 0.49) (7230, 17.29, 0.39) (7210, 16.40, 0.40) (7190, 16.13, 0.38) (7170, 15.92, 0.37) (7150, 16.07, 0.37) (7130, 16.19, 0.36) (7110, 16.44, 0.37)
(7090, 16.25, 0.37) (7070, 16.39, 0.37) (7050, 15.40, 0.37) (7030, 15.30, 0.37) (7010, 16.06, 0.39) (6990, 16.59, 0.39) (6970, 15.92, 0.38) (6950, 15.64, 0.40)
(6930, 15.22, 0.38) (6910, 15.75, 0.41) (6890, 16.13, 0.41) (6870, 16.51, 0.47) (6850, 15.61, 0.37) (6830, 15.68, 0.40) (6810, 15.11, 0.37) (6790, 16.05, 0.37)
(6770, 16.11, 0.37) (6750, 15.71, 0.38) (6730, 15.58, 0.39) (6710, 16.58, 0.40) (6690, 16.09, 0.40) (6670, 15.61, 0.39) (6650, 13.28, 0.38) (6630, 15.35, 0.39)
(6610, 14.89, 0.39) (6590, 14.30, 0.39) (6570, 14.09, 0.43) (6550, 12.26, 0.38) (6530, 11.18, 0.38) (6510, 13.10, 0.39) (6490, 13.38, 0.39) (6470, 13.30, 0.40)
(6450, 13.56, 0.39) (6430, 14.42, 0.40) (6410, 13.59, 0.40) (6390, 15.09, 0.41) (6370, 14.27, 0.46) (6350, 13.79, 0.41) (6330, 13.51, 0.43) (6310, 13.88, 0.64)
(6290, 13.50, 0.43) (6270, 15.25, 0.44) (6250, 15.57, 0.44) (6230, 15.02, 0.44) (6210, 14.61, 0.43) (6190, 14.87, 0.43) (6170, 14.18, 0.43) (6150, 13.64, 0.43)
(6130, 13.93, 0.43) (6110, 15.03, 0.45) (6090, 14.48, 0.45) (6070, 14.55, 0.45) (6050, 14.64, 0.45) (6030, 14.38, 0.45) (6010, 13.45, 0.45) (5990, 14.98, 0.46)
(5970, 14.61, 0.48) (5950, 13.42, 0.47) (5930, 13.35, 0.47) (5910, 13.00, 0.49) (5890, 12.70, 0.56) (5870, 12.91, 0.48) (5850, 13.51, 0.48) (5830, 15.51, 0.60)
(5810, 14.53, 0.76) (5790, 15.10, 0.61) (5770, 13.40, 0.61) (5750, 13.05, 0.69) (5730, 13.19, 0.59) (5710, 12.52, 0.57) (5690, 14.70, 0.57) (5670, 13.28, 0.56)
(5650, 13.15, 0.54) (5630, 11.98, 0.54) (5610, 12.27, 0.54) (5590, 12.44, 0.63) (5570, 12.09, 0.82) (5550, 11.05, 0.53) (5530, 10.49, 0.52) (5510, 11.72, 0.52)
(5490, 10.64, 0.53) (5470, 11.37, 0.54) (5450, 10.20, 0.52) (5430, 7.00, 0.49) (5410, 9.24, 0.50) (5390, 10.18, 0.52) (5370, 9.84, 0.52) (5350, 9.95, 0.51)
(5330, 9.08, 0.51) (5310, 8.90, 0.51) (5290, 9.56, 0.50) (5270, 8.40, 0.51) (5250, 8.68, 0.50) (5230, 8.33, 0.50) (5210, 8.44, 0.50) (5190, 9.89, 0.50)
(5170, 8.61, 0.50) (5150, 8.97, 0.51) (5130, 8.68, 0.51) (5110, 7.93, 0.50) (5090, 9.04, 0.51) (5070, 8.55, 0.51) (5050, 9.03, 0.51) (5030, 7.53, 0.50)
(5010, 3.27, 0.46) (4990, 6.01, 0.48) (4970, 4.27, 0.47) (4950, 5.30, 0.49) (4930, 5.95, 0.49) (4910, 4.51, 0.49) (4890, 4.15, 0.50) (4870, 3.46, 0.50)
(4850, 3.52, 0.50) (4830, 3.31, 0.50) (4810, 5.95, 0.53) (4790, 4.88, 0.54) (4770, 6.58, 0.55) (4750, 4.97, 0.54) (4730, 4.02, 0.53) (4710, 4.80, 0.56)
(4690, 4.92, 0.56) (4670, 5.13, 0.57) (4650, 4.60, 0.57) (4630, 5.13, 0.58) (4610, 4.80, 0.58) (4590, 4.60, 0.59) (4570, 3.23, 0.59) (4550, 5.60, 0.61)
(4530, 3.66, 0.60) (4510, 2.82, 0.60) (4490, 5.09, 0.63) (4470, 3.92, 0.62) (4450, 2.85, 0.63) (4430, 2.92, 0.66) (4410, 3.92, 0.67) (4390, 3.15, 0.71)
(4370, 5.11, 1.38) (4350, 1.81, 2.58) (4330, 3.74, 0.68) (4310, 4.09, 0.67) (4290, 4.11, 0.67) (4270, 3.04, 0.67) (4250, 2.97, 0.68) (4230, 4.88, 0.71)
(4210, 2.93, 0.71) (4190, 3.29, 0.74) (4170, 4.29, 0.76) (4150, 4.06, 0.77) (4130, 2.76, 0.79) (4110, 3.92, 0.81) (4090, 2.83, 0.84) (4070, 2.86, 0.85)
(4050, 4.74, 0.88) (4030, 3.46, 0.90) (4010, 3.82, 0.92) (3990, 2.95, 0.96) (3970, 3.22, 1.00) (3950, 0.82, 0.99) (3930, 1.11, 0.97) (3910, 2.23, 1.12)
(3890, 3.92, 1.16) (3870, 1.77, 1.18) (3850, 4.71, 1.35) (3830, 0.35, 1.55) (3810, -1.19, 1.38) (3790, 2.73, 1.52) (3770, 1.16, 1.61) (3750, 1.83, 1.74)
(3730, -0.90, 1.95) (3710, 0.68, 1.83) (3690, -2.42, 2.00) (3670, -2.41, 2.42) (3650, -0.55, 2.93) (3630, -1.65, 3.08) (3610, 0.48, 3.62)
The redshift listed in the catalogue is 0.262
